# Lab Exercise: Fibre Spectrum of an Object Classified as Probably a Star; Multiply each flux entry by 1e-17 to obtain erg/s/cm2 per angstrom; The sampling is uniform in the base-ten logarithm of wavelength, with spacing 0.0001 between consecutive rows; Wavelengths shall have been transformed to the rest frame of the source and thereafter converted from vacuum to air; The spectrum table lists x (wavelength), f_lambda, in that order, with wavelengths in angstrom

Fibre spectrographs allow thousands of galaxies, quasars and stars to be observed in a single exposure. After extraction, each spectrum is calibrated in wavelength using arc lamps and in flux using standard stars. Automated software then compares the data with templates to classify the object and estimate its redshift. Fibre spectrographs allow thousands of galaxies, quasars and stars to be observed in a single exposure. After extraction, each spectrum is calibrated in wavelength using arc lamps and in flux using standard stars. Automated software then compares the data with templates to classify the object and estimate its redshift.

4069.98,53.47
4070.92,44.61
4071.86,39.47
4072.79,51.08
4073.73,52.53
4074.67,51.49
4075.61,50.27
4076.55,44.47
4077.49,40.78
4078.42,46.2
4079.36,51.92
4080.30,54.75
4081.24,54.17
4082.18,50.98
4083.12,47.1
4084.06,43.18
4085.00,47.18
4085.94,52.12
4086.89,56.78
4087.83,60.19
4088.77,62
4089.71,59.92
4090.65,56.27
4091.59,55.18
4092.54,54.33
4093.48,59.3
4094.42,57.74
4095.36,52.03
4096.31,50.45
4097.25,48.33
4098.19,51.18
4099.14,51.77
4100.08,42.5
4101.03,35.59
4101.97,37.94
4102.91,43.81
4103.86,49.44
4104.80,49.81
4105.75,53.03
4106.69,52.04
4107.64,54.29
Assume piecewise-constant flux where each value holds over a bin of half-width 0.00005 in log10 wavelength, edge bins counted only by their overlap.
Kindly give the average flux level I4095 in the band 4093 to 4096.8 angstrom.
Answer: 54.9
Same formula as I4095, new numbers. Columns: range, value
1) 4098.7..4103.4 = 42.3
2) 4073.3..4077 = 49.6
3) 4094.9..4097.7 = 50.2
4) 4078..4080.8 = 51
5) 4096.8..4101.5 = 45.8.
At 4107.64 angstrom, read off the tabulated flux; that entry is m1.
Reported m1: 54.29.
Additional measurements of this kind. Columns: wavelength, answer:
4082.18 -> 50.98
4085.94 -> 52.12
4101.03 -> 35.59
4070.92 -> 44.61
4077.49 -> 40.78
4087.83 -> 60.19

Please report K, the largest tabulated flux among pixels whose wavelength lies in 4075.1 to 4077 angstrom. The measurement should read 50.27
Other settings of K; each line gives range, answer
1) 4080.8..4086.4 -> 54.17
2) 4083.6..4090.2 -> 62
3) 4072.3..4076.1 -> 52.53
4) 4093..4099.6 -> 59.3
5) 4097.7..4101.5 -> 51.77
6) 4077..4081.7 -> 54.75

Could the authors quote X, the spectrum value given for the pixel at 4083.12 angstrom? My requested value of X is 47.1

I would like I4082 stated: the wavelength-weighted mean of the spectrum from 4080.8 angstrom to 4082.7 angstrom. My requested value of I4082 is 52.4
